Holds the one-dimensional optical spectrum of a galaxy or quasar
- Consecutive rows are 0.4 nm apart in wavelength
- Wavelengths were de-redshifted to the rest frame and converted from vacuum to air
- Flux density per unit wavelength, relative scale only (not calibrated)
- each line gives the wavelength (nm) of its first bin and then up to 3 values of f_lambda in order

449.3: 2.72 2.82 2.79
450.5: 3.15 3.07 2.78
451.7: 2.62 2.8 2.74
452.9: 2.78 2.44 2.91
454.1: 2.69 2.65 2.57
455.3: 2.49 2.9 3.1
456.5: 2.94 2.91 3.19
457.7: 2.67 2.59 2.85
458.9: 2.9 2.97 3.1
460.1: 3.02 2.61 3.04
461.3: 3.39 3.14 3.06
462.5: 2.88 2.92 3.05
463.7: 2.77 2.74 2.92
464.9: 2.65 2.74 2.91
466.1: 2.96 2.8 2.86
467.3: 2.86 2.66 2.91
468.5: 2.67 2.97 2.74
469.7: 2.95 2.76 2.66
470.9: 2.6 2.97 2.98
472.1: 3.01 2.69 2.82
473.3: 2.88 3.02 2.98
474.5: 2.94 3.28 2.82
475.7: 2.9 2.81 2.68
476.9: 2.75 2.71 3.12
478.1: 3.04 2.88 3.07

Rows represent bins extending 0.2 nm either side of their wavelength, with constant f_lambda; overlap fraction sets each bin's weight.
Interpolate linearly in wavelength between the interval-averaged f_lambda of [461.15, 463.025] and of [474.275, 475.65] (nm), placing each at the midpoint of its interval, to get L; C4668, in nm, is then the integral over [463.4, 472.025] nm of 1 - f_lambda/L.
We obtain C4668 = 0.63 nm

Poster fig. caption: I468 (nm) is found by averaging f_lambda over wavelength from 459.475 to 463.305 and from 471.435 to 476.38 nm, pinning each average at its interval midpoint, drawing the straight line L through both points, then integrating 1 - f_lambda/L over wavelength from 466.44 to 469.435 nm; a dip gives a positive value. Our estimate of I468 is 0.160 nm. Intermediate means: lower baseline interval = 3.02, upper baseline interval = 2.92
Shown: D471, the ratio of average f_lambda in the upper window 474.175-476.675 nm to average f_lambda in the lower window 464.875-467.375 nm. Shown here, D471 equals 1.0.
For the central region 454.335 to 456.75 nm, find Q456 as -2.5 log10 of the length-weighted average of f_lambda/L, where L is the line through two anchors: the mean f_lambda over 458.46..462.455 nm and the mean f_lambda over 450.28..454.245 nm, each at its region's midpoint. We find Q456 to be 0.04 mag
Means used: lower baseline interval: 2.8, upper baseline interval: 3.01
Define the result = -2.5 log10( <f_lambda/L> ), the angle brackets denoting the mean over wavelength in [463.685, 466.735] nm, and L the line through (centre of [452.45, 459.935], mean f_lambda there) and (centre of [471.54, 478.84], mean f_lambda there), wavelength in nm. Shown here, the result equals 0.02 mag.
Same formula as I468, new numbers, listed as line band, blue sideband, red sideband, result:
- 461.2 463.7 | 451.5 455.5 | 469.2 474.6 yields -0.25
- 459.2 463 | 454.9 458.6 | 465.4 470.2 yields -0.24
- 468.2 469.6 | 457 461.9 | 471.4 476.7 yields 0.05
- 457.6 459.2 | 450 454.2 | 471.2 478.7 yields 0.03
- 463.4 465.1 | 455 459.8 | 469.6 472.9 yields 0.04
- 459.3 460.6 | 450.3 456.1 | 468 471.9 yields -0.07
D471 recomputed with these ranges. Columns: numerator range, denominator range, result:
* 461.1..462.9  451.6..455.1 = 1.15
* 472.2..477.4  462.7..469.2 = 1.01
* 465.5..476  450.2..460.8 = 1.01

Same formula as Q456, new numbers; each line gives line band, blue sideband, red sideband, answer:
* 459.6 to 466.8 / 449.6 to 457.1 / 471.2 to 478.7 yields -0.03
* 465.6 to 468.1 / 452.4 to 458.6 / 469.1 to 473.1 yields -0.01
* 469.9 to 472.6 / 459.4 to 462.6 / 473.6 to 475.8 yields 0.07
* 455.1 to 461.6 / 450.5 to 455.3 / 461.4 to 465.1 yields -0.03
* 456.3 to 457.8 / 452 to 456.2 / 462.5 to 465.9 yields -0.07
